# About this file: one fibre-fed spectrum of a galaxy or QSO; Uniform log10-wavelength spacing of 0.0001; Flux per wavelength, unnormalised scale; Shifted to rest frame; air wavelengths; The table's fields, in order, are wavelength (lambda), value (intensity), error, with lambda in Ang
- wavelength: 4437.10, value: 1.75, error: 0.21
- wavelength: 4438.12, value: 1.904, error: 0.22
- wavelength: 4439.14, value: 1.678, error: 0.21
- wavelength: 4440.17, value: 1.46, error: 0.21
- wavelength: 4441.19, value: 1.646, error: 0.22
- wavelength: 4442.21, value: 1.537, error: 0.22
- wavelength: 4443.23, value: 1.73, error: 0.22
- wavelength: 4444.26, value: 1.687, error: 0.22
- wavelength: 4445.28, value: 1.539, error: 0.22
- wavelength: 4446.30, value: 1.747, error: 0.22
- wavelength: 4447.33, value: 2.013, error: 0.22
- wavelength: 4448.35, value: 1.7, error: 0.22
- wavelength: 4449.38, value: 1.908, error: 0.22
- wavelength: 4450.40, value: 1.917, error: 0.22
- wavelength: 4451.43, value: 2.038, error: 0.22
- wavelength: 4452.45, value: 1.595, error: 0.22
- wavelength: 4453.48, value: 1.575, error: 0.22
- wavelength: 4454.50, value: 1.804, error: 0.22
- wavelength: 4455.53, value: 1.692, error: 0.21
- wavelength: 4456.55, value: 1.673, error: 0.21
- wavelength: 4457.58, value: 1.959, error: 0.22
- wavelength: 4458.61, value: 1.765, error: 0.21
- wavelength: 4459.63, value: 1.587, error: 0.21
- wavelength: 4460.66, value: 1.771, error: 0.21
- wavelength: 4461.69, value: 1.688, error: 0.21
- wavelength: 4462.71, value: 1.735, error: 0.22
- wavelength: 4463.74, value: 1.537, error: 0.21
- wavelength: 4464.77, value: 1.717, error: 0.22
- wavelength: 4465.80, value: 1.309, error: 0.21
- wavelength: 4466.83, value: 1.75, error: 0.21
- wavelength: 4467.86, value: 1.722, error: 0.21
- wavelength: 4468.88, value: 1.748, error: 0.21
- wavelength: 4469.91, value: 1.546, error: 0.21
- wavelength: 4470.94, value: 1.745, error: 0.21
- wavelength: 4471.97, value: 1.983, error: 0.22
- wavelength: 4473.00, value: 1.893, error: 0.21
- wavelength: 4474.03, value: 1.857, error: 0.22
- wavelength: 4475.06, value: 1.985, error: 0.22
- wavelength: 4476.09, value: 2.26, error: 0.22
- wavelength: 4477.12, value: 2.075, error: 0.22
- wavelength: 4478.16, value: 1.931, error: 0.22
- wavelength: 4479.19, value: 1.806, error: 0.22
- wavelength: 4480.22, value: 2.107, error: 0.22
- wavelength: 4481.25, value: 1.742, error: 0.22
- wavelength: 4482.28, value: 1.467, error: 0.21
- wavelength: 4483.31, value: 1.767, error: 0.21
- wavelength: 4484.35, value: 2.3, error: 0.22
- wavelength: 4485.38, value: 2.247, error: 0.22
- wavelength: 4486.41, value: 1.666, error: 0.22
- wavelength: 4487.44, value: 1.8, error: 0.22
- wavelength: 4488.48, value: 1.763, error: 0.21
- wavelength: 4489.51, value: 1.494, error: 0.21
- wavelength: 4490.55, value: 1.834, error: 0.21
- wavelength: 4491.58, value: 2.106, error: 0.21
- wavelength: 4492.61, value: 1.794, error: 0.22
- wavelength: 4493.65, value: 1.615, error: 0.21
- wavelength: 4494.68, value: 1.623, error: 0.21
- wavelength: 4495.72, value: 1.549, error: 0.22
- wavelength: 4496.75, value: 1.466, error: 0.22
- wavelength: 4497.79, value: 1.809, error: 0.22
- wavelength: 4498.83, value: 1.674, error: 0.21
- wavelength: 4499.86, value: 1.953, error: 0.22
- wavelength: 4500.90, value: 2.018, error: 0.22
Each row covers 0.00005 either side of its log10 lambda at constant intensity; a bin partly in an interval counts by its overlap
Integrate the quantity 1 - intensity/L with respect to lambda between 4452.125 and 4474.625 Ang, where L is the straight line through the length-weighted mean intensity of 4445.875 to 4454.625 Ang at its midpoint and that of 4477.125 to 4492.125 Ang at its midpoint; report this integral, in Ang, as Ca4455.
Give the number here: 1.5 Ang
